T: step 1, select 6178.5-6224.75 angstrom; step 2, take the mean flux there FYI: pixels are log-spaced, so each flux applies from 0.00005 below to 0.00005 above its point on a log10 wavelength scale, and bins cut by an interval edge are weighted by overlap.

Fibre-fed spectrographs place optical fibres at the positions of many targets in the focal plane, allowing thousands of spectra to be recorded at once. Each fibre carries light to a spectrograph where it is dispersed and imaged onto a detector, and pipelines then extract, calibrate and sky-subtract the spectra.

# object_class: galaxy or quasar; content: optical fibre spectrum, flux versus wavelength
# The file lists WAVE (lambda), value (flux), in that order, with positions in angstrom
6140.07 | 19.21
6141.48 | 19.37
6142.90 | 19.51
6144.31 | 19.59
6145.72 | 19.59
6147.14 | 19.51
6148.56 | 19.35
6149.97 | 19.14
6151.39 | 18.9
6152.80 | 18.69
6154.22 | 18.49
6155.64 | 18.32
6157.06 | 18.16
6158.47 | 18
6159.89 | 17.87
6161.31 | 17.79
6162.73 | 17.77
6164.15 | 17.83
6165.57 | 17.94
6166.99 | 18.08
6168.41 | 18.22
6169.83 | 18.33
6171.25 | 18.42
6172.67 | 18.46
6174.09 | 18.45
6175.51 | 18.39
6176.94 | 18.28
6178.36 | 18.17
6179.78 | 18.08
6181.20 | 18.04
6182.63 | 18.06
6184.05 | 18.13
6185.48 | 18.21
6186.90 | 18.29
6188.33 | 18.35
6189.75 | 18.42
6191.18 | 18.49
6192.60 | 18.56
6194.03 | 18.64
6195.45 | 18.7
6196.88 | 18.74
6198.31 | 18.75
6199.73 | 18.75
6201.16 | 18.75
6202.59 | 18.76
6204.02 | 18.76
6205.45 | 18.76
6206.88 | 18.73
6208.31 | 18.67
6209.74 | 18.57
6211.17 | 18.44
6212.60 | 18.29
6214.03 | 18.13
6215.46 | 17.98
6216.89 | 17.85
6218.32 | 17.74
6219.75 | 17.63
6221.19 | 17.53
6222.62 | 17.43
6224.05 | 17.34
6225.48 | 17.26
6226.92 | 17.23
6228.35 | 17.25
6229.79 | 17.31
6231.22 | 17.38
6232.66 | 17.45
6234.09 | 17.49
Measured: 18.3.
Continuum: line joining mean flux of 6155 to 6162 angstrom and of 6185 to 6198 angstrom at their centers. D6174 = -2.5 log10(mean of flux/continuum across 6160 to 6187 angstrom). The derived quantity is 0.01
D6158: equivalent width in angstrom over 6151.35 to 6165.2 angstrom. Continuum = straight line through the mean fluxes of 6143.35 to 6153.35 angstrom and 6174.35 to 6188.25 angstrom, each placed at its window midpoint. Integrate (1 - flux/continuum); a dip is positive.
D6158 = 0.6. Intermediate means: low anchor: 19.3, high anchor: 18.2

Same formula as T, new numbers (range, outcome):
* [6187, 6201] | 18.6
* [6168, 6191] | 18.3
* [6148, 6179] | 18.3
